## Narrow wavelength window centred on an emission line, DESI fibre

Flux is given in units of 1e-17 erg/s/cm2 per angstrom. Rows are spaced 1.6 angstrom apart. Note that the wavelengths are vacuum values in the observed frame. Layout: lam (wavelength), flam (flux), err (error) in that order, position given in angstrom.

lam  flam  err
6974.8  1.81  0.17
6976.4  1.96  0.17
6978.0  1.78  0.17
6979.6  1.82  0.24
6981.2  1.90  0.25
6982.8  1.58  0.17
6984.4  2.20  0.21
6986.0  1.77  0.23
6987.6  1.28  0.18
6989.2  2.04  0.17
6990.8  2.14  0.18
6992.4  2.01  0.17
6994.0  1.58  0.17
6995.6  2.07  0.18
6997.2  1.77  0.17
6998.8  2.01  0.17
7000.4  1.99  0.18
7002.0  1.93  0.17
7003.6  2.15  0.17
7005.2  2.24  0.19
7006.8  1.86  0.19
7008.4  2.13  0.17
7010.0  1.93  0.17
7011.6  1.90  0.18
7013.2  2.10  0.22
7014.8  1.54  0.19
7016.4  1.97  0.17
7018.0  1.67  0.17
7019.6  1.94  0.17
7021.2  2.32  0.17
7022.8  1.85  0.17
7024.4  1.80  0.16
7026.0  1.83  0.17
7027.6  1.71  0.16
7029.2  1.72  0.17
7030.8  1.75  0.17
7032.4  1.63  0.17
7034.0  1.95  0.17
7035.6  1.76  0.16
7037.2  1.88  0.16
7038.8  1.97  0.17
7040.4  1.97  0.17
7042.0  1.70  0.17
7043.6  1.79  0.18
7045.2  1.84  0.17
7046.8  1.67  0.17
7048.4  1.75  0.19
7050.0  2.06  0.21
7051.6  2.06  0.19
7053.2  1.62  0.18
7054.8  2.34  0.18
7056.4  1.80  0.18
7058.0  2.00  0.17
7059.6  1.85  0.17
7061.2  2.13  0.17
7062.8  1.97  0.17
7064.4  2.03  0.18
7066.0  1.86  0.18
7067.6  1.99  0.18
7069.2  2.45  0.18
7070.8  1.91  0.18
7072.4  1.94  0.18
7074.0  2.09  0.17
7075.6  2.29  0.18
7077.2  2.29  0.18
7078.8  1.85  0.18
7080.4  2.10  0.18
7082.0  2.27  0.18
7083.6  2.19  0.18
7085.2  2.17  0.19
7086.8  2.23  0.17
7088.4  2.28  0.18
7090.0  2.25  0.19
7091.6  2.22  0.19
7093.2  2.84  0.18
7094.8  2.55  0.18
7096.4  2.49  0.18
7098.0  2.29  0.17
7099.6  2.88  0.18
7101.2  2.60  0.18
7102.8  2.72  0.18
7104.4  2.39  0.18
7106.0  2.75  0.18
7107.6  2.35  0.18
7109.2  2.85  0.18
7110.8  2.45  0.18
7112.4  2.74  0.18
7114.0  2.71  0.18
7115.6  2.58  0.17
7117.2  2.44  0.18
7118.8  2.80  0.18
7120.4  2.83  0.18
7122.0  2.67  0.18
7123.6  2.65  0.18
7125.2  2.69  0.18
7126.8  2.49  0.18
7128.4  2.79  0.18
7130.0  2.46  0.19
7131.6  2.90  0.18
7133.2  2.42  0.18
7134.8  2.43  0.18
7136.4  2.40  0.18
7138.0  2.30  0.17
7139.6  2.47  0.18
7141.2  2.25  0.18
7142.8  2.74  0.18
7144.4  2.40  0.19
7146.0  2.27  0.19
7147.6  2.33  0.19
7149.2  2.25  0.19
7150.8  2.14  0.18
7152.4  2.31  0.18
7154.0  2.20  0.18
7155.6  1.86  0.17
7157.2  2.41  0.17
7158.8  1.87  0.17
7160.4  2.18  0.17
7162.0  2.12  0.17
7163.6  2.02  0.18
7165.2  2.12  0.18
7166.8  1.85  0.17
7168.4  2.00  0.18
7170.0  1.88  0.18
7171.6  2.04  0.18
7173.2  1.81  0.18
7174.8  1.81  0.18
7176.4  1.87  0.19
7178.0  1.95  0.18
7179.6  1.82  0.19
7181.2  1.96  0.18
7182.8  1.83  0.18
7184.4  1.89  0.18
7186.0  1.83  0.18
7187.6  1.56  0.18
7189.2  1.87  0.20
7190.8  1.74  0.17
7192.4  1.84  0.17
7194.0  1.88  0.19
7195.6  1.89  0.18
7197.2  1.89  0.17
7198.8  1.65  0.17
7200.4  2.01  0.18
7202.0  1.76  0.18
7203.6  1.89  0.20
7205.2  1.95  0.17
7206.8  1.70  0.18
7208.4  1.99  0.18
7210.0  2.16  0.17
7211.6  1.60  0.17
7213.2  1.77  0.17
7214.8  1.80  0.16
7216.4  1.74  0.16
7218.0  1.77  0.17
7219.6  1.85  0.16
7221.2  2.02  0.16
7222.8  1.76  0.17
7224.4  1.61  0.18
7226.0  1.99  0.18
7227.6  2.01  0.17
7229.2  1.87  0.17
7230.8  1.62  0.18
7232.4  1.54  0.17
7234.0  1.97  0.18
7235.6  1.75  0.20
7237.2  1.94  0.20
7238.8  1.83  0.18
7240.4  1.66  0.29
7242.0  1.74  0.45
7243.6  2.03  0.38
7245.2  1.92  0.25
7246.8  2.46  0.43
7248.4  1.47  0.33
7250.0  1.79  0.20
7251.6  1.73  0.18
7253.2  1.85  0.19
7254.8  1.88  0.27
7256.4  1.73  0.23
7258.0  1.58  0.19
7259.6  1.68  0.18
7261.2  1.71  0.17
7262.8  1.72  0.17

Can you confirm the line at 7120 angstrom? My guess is Mg II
